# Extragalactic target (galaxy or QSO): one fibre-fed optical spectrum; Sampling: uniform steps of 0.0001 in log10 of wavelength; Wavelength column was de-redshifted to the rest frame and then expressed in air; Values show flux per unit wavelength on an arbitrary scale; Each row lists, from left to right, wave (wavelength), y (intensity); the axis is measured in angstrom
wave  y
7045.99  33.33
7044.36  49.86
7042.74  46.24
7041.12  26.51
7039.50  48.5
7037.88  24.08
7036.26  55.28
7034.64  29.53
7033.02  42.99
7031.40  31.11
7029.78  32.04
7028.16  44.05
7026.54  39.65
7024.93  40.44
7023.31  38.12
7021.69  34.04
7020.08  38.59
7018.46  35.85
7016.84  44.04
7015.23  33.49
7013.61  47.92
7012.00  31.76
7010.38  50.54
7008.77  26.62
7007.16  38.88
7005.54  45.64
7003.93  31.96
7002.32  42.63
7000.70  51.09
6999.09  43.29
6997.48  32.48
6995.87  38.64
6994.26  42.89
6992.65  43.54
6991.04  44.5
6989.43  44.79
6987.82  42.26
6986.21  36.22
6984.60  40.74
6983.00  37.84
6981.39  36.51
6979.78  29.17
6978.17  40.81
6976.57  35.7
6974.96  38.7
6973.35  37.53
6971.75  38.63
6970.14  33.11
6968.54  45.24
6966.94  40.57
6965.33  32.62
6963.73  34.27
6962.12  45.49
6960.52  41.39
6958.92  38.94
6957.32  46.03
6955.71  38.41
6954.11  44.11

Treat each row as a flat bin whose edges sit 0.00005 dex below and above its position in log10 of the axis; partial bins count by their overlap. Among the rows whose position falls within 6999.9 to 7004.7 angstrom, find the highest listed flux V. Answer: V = 51.09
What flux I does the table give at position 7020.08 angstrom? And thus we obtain 38.59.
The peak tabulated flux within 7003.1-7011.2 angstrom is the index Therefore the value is 50.54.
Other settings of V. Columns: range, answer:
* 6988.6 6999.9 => 44.79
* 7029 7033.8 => 42.99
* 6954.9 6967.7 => 46.03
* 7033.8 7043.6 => 55.28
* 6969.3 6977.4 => 38.7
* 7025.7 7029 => 44.05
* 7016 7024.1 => 44.04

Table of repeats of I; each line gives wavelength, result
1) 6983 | 37.84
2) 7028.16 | 44.05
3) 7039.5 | 48.5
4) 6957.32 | 46.03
